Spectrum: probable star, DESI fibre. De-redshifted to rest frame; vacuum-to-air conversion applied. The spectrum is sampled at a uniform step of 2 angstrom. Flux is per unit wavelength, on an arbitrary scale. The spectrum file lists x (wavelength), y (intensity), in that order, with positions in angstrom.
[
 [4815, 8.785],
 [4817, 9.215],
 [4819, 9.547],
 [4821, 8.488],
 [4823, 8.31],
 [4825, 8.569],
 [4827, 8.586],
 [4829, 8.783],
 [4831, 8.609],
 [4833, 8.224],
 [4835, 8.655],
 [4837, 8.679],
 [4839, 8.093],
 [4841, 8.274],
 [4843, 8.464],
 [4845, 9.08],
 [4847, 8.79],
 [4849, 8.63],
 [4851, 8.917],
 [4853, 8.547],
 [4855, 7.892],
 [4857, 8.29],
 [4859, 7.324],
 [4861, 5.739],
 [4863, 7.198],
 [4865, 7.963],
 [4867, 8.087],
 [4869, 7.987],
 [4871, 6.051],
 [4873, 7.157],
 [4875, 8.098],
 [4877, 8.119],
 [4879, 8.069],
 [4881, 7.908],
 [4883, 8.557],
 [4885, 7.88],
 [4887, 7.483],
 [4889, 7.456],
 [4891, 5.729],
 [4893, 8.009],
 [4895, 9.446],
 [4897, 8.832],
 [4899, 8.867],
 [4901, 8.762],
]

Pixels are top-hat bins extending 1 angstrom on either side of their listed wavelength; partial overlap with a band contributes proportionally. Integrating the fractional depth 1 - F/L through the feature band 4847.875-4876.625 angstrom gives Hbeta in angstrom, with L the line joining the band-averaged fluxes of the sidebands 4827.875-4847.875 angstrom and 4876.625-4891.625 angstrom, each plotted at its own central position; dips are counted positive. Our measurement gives 1.36 angstrom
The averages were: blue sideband 8.56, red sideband 7.68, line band 7.72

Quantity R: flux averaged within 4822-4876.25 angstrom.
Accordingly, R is 8.11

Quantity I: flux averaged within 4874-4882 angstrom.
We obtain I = 8.05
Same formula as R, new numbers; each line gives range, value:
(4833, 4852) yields 8.6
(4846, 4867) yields 7.94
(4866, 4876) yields 7.48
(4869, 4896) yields 7.7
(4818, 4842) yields 8.57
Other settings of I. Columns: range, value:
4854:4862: 7.31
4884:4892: 7.14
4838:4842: 8.18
